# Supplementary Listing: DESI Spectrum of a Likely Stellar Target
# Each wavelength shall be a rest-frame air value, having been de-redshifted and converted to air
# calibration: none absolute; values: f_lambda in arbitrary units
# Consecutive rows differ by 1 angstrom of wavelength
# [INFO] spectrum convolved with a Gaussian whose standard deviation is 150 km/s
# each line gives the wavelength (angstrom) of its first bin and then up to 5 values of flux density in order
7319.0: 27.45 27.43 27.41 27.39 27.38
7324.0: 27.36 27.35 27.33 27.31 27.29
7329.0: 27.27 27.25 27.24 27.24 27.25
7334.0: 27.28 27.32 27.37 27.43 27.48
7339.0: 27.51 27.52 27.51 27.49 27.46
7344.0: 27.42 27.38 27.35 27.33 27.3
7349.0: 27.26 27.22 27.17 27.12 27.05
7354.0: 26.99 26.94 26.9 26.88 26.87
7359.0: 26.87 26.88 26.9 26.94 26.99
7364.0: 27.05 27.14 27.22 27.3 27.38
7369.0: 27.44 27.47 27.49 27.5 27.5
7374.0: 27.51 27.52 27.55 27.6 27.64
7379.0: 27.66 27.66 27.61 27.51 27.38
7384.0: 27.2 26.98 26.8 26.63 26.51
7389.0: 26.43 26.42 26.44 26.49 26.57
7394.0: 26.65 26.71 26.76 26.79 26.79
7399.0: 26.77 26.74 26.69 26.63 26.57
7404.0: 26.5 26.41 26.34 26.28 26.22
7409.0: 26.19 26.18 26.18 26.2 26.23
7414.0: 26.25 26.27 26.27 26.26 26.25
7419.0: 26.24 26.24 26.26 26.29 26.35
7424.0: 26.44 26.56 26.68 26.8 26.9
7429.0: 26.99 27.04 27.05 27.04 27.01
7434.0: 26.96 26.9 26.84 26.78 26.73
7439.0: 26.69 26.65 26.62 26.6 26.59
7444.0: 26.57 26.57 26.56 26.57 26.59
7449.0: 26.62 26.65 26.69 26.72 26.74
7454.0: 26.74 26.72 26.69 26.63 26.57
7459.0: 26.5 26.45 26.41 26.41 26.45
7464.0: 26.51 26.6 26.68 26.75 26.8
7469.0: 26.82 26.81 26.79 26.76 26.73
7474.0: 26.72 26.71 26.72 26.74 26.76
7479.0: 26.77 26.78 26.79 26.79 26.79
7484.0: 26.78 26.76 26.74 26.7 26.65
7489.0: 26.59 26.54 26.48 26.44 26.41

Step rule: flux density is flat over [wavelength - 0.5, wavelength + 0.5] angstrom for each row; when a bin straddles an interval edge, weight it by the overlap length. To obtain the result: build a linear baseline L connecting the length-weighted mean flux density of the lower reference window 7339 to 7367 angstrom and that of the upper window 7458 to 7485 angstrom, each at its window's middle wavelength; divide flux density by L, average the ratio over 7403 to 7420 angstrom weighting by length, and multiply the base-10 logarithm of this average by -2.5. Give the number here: 0.027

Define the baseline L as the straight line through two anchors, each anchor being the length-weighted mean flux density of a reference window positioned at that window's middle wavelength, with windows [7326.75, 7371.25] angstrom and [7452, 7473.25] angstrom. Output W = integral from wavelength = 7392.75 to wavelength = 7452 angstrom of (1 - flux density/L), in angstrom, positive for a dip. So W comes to 0.6 angstrom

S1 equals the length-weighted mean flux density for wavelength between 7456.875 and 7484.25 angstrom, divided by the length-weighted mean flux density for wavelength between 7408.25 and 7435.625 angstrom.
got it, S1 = 1.01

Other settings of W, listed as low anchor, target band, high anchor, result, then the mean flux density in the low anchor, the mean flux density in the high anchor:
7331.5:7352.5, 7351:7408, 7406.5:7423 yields -0.4 angstrom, 27.4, 26.2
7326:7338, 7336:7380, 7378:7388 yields 0.0 angstrom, 27.3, 27.3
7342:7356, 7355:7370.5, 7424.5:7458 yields 0.0 angstrom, 27.2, 26.7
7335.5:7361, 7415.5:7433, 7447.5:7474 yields 0.2 angstrom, 27.2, 26.6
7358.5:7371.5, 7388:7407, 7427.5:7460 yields 0.3 angstrom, 27.2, 26.7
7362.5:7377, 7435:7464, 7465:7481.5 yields 0.3 angstrom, 27.4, 26.8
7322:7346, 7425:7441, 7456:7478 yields 0.0 angstrom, 27.4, 26.6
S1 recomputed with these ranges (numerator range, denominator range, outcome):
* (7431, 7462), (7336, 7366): 0.98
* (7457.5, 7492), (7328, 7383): 0.98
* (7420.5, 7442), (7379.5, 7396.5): 1.00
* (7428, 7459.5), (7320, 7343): 0.98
